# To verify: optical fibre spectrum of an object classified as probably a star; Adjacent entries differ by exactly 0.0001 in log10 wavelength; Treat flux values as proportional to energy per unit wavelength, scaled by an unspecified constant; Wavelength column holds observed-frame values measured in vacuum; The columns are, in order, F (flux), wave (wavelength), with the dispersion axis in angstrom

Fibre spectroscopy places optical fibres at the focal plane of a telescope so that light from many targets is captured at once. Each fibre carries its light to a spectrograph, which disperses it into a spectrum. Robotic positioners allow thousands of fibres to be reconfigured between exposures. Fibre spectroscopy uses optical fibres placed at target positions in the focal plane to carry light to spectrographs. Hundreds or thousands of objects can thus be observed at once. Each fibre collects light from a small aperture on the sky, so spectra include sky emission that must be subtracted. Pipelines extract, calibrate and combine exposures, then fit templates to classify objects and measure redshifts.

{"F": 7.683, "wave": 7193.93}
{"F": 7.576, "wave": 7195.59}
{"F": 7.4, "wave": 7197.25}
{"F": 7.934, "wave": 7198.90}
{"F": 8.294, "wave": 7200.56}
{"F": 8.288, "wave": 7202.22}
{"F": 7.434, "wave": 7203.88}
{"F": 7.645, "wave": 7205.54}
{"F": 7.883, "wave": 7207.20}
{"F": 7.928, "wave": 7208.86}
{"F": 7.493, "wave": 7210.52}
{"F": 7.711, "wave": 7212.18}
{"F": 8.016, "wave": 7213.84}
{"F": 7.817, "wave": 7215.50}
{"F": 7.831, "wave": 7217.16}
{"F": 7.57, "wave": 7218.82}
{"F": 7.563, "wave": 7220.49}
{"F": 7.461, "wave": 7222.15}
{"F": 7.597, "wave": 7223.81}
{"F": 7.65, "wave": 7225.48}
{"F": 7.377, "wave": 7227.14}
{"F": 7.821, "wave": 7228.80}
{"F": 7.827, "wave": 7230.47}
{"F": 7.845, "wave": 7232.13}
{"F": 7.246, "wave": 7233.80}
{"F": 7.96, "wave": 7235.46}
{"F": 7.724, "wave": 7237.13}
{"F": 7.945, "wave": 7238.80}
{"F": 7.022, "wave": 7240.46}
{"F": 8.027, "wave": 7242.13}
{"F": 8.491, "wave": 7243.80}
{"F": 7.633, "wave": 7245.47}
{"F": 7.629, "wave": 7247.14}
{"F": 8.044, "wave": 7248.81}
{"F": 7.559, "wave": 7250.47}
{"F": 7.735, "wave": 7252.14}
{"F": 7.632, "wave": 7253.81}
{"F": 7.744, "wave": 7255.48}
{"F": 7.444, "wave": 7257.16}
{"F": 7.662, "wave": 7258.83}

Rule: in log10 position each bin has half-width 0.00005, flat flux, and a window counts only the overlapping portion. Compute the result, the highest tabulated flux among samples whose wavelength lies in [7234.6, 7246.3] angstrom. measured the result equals 8.491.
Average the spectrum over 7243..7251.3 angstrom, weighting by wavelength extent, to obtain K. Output 7.87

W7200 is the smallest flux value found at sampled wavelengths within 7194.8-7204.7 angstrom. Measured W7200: 7.4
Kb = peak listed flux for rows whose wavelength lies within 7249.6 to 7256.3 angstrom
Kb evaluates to 7.744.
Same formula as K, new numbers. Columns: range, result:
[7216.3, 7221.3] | 7.65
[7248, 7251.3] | 7.82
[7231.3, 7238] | 7.69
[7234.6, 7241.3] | 7.66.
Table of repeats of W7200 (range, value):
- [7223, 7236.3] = 7.246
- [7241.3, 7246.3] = 7.633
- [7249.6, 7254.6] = 7.559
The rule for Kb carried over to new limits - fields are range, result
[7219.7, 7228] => 7.65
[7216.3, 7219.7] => 7.831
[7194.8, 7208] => 8.294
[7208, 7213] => 7.928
